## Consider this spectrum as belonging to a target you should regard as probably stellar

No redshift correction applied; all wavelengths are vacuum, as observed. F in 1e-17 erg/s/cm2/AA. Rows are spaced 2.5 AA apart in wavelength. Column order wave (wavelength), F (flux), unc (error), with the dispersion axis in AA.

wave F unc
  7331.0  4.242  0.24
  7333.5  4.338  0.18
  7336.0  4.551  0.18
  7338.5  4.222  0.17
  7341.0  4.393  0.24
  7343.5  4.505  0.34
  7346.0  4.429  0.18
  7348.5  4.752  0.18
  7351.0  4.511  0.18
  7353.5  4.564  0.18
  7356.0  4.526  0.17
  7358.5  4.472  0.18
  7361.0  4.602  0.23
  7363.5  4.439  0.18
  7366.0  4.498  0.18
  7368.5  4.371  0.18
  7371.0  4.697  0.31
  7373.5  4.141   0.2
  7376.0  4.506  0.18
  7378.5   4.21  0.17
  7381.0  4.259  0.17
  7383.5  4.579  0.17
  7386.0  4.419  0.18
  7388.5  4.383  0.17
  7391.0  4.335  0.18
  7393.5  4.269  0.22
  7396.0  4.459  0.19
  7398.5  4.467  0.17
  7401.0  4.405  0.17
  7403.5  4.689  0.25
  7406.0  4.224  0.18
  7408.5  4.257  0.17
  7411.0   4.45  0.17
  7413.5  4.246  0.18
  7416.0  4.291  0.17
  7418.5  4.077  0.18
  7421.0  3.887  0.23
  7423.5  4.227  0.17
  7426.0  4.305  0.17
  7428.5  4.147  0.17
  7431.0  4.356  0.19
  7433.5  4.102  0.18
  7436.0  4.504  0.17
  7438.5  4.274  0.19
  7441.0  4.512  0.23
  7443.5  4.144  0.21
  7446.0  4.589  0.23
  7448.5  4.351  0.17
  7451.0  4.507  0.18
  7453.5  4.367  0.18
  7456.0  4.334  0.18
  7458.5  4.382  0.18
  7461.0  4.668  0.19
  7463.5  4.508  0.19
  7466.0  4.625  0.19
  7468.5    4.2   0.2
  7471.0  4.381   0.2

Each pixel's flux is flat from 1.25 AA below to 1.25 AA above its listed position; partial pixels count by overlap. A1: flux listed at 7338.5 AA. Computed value 4.222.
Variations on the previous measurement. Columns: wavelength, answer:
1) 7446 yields 4.589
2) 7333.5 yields 4.338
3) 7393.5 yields 4.269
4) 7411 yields 4.45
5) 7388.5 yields 4.383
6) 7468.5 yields 4.2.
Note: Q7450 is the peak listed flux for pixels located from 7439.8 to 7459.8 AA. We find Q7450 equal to 4.589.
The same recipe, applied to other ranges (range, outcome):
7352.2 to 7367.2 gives 4.602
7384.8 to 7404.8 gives 4.689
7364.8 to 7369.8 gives 4.498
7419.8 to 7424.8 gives 4.227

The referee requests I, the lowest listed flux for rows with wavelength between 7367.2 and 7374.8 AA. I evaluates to 4.141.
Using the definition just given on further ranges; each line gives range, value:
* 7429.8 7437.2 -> 4.102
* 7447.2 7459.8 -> 4.334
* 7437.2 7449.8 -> 4.144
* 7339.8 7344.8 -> 4.393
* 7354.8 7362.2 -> 4.472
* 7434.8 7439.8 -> 4.274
